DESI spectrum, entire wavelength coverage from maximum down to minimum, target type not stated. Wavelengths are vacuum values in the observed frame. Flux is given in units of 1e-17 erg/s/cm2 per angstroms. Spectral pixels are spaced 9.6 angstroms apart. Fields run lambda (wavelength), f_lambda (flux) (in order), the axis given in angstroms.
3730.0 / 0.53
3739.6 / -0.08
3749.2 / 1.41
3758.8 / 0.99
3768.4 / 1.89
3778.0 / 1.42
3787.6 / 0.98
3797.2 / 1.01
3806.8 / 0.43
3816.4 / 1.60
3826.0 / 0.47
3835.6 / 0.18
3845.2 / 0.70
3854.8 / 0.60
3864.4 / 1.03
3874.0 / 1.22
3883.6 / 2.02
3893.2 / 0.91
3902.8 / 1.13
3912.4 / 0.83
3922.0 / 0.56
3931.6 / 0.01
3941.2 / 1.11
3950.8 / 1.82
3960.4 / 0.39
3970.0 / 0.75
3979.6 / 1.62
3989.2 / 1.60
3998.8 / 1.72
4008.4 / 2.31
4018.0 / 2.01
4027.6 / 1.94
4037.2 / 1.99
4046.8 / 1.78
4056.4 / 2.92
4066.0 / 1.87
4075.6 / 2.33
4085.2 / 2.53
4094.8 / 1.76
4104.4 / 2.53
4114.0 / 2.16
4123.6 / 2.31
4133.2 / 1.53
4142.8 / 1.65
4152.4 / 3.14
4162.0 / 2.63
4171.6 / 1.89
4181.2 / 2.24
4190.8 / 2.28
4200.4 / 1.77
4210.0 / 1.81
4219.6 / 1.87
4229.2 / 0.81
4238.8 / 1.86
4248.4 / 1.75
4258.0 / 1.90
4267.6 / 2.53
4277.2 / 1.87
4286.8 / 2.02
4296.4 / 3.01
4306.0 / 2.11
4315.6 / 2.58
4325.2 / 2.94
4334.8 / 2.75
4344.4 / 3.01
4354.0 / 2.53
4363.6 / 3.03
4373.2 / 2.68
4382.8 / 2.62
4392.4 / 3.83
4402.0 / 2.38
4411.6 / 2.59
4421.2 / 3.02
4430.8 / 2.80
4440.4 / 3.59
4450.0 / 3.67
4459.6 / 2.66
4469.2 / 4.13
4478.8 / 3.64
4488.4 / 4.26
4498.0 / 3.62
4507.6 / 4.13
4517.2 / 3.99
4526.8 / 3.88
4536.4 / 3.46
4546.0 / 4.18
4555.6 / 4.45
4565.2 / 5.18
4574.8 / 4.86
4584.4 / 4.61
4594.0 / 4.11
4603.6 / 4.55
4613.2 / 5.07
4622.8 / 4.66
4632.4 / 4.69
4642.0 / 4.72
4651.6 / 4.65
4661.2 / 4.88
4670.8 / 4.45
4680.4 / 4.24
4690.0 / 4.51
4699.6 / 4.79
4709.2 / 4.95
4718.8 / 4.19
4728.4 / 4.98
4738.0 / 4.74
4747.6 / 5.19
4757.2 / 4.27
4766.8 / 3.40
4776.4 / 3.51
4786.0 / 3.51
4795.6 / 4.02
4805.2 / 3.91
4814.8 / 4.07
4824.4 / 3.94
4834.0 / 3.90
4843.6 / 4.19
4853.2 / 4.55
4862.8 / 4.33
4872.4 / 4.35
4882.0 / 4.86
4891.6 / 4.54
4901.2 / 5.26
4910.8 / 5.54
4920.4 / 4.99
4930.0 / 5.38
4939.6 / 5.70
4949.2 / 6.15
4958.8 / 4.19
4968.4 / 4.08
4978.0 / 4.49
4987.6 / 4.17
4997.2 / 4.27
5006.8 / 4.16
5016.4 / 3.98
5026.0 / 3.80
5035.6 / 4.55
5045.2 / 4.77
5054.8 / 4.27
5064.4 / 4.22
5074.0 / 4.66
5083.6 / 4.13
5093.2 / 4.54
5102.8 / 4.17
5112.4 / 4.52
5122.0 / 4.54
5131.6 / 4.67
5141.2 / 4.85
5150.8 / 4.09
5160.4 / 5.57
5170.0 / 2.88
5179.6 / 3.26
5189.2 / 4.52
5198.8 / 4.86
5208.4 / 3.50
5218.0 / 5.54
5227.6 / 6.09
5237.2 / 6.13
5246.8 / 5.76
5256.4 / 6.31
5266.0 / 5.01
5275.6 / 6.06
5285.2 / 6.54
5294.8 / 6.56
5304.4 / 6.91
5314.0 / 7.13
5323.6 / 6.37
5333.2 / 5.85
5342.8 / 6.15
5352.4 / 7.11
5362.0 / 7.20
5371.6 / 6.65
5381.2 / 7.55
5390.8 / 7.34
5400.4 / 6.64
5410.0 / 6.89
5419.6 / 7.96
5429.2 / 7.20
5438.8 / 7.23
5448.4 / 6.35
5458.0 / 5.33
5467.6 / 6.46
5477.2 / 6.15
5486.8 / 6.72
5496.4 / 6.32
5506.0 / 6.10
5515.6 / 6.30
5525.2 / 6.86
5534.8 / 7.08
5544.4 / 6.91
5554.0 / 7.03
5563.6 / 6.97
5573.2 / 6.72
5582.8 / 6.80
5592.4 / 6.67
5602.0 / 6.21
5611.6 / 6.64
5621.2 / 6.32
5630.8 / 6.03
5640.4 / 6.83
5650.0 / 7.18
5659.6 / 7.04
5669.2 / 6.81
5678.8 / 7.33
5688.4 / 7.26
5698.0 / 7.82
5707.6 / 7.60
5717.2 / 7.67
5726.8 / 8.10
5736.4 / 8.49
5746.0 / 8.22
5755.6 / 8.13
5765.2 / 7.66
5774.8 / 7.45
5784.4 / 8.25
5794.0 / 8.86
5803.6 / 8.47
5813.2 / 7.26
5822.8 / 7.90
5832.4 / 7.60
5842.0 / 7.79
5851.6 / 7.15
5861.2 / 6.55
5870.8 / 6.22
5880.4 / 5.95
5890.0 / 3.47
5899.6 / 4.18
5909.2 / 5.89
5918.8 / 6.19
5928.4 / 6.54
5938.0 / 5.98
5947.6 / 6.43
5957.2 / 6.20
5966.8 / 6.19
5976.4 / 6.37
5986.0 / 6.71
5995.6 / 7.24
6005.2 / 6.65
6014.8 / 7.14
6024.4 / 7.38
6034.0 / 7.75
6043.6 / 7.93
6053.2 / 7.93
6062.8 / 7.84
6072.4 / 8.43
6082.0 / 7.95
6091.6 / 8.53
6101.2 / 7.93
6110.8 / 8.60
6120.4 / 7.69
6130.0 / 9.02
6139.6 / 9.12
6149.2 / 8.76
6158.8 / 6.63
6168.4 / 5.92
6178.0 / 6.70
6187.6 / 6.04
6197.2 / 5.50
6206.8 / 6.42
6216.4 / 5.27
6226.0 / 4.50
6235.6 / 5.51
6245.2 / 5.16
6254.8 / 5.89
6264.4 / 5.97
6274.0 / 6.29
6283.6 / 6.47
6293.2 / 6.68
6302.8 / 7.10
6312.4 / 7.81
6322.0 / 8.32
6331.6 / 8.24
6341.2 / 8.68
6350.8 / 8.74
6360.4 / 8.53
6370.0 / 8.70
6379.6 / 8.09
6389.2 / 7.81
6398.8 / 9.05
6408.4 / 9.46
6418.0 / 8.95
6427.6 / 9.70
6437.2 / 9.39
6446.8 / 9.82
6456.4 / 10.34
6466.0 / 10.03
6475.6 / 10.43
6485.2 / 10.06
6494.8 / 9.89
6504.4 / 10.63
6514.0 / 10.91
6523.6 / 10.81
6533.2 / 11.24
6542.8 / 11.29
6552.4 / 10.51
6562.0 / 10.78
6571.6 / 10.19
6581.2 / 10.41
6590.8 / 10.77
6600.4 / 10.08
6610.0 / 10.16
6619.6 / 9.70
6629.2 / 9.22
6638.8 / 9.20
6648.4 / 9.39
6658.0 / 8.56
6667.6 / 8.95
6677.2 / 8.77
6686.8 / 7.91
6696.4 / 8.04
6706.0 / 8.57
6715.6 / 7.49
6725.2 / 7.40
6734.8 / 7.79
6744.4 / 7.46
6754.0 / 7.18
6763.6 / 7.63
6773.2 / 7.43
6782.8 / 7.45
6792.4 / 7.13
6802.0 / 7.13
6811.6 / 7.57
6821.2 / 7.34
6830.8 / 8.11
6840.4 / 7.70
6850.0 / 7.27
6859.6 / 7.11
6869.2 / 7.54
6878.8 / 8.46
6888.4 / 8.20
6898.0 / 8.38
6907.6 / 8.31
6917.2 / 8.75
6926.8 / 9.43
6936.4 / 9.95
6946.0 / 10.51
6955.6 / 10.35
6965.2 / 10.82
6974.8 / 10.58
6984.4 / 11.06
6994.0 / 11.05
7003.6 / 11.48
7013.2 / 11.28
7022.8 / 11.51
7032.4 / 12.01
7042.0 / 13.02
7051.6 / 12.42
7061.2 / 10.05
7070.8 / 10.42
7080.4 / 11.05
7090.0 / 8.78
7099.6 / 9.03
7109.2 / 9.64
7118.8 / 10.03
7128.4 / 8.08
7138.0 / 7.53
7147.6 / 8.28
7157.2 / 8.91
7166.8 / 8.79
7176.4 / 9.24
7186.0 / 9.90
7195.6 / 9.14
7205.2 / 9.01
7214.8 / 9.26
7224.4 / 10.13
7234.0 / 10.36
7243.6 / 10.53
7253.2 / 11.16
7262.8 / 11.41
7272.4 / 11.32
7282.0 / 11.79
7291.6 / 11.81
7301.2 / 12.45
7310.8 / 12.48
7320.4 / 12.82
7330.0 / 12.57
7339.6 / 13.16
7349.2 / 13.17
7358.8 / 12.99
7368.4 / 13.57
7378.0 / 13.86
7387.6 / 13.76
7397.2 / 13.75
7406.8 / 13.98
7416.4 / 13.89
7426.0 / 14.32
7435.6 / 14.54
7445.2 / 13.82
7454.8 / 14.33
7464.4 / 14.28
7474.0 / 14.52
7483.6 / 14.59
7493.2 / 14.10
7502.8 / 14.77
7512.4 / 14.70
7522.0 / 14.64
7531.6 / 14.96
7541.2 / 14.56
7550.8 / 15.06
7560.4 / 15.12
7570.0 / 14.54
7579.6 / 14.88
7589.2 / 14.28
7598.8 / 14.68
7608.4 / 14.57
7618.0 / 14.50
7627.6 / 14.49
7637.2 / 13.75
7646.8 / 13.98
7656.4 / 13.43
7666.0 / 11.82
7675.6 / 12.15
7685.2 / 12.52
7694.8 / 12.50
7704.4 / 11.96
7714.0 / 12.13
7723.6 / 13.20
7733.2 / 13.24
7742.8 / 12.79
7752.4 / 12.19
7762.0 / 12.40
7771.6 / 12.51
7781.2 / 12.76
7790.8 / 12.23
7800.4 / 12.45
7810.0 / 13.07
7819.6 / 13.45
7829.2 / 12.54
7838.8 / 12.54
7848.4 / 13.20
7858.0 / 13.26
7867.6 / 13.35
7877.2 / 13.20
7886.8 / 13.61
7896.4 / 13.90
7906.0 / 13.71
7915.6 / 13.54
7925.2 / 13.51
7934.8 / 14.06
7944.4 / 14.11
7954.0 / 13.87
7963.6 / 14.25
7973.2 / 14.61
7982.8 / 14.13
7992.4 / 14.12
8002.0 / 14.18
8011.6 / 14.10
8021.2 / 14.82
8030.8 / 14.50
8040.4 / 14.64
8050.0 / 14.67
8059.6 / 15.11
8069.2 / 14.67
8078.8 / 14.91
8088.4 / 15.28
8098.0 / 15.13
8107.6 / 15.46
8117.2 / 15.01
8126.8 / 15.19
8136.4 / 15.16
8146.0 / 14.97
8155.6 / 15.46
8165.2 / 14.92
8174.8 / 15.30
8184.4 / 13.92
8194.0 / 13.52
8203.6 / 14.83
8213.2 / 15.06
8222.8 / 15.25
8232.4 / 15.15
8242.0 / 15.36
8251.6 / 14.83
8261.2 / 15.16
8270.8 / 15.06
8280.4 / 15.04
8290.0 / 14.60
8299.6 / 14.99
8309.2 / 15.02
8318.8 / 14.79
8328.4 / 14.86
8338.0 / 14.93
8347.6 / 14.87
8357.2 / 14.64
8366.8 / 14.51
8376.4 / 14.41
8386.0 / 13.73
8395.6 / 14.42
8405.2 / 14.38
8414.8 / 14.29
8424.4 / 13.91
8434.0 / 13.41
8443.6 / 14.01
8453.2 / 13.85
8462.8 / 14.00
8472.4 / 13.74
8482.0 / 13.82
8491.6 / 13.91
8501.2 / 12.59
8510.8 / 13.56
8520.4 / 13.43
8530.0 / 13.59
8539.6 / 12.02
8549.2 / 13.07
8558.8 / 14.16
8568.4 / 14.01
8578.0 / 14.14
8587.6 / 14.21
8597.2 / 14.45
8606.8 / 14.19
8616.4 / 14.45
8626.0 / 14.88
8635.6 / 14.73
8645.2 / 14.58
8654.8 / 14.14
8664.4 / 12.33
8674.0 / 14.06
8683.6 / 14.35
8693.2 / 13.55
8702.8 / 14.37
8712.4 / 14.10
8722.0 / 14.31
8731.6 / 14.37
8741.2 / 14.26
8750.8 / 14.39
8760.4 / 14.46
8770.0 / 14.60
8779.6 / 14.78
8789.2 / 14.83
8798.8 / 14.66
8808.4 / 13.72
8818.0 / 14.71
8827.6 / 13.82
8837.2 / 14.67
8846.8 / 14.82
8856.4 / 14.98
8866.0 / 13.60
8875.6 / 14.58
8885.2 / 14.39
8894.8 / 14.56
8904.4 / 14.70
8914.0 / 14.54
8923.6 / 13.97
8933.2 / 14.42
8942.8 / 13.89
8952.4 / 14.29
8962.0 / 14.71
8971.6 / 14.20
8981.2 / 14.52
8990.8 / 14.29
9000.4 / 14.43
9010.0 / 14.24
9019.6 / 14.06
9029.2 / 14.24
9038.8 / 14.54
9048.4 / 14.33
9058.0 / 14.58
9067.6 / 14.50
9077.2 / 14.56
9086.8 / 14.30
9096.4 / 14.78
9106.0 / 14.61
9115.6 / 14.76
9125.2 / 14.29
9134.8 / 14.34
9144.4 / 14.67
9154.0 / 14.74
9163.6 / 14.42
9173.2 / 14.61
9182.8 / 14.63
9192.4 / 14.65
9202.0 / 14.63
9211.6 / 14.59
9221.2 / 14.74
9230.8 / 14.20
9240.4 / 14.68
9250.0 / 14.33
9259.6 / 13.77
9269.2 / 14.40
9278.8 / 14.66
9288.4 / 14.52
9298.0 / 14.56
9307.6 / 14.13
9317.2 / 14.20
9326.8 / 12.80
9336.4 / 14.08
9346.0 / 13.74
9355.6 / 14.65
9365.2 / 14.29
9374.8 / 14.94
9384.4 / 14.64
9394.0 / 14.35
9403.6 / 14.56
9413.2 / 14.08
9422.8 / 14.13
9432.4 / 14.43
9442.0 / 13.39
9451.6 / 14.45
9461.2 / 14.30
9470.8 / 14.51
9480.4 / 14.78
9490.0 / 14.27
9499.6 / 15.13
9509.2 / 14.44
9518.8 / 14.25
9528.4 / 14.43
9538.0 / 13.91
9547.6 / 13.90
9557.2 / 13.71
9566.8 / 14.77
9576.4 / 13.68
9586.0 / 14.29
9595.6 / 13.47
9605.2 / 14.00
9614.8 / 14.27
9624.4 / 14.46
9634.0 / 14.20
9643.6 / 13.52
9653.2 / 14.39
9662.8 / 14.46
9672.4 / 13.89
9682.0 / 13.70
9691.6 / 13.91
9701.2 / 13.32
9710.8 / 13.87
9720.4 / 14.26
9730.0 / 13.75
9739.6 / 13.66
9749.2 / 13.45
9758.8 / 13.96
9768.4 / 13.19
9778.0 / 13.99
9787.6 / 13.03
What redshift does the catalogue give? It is 0.00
